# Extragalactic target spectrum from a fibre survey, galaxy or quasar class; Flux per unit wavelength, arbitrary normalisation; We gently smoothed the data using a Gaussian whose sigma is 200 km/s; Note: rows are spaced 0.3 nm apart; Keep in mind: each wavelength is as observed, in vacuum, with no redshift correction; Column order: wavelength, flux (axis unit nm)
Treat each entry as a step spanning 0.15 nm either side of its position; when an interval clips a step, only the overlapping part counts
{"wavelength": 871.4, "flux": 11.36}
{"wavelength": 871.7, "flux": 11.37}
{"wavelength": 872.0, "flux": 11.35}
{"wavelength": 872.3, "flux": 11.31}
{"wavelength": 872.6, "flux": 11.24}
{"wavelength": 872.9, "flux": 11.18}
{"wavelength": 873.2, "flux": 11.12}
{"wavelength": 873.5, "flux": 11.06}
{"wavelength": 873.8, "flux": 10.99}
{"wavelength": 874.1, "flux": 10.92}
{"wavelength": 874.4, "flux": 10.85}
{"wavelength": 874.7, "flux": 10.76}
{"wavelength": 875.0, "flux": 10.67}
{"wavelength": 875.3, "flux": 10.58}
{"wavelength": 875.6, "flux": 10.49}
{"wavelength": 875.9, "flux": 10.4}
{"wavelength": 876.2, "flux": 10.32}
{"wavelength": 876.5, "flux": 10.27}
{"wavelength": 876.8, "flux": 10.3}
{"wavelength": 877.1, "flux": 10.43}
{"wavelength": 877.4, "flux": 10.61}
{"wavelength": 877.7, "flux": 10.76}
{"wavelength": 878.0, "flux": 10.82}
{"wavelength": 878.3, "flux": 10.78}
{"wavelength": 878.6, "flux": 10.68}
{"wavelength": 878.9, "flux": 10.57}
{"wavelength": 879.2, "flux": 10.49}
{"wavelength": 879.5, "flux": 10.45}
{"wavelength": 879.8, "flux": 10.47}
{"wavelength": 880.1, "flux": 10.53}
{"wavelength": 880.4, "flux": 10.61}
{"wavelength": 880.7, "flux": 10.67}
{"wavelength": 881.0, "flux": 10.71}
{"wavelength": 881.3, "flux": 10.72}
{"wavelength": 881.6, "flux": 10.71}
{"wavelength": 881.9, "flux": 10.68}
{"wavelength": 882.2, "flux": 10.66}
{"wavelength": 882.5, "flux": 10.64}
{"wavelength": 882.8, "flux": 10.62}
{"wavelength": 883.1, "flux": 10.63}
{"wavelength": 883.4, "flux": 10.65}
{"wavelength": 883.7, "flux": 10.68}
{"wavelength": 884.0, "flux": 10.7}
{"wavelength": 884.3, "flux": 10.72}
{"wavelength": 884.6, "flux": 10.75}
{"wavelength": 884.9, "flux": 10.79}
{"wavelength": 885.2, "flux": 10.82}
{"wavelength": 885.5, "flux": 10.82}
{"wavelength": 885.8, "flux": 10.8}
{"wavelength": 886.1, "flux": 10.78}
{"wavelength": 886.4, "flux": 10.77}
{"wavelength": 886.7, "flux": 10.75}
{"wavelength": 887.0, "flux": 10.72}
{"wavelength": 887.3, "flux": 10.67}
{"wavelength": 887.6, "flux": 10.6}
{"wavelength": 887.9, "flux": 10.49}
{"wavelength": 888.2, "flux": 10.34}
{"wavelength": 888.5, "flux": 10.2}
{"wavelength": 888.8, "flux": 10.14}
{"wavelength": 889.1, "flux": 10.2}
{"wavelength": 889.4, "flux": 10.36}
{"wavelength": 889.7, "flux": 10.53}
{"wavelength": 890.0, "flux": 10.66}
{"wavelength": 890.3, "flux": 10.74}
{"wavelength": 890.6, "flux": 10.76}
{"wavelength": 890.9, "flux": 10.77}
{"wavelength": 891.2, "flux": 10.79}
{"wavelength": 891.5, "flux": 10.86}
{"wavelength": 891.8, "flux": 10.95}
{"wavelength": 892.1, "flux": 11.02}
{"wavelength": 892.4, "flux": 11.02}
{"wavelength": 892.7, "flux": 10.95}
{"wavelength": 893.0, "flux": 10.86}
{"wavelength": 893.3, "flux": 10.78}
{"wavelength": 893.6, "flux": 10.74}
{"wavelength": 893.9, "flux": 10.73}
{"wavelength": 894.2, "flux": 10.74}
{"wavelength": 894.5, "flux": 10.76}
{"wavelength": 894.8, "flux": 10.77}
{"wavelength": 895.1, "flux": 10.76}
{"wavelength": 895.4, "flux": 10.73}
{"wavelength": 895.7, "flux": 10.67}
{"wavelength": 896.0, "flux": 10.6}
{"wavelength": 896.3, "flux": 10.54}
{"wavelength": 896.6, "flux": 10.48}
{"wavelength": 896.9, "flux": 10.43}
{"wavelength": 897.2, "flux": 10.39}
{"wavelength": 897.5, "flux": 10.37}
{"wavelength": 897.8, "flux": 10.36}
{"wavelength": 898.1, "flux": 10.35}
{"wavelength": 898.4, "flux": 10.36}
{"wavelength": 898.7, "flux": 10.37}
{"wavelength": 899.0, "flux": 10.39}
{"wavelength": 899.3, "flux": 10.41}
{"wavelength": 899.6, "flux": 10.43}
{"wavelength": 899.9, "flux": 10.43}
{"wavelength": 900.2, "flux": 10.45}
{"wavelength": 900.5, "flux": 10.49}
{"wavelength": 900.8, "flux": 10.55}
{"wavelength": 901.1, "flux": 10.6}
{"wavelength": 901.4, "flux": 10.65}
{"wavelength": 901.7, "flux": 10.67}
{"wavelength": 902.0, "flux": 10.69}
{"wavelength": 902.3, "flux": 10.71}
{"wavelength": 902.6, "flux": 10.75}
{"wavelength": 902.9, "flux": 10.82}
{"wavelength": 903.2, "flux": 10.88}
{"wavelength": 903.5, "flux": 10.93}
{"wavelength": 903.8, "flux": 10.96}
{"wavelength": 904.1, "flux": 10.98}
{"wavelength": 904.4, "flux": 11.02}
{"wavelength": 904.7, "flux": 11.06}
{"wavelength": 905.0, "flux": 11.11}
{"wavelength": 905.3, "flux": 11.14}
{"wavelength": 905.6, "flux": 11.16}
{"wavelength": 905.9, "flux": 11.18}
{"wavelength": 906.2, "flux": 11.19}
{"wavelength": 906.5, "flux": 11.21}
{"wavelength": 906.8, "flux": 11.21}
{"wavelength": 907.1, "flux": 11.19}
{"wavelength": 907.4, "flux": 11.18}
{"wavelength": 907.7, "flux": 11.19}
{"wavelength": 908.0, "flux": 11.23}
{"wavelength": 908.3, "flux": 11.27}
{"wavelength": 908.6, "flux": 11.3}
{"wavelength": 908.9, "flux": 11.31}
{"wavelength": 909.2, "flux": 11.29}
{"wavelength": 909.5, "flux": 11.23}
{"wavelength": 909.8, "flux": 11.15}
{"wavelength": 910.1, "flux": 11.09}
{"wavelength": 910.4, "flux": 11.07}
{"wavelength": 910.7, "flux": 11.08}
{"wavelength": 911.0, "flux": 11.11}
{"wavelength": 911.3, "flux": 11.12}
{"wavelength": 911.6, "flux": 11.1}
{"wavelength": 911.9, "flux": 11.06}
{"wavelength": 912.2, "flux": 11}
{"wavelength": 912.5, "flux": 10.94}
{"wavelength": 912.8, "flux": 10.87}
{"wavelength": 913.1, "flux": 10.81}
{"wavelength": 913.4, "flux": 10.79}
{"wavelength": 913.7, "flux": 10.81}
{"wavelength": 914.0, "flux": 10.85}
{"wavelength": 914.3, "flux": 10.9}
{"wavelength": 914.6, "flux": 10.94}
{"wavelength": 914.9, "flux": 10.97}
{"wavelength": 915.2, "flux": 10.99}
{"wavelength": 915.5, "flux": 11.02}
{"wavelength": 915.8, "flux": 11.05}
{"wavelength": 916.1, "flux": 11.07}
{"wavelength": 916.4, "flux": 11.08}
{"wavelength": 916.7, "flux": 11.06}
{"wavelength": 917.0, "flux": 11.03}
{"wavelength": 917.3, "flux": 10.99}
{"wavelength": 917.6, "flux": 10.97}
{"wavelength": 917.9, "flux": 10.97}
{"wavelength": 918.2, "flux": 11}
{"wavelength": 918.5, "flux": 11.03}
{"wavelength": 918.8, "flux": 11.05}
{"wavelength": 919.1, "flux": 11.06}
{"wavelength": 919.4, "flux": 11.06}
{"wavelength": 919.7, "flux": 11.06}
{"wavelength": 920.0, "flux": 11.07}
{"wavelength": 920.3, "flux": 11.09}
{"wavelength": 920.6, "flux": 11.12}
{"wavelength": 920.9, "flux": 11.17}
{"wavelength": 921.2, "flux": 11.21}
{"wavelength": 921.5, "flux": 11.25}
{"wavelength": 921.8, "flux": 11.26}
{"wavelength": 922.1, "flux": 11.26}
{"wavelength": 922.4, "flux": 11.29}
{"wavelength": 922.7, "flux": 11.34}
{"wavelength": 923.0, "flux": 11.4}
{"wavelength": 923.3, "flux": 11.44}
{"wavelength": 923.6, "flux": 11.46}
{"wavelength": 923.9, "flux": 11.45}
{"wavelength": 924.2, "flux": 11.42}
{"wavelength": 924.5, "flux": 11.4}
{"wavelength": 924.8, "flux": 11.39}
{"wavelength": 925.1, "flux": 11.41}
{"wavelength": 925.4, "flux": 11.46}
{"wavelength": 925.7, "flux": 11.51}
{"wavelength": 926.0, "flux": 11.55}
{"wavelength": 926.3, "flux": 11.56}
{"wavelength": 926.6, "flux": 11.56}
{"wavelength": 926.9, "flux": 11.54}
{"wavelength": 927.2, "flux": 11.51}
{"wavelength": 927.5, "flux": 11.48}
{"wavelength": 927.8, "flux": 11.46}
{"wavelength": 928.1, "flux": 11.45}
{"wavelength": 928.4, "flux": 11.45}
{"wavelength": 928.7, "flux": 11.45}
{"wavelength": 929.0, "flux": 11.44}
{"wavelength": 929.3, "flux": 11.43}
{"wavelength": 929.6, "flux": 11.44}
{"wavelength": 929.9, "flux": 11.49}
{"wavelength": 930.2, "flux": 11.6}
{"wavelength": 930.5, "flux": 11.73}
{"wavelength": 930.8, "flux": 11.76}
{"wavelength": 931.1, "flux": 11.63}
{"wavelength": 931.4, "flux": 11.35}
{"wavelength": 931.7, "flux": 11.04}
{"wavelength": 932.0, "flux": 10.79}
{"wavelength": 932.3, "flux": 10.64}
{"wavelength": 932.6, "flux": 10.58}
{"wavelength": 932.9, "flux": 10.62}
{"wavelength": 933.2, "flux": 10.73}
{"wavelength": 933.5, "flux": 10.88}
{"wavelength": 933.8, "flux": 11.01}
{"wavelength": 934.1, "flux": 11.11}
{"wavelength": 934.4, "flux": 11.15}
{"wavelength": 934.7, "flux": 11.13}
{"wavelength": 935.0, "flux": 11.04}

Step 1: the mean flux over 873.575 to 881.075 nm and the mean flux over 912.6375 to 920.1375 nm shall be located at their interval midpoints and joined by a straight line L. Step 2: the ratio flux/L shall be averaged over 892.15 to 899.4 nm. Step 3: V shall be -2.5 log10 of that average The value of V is 0.02 mag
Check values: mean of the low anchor 10.6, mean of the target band 10.6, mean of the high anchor 11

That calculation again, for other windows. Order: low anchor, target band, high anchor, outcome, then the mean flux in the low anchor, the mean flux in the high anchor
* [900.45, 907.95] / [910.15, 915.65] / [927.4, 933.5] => 0.01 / 11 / 11.3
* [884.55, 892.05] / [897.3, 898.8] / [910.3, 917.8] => 0.04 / 10.6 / 11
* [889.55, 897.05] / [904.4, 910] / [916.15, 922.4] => -0.03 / 10.7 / 11.1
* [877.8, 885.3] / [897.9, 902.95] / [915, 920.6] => 0.03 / 10.7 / 11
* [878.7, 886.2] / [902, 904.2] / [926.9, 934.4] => 0.01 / 10.7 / 11.3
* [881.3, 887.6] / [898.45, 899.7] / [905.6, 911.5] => 0.06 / 10.7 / 11.2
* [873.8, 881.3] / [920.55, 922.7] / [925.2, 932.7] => 0.00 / 10.6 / 11.4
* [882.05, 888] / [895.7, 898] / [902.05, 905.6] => 0.04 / 10.7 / 10.9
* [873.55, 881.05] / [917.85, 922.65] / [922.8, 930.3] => 0.02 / 10.6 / 11.5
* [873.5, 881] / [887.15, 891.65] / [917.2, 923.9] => 0.02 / 10.6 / 11.2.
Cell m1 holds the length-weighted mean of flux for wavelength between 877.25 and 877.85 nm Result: 10.7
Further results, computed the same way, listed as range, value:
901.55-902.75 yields 10.7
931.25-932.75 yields 10.9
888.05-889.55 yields 10.2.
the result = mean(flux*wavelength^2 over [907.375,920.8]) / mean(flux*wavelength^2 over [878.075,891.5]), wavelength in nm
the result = 1.11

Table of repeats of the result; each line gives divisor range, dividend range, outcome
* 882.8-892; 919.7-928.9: 1.16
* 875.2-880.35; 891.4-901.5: 1.05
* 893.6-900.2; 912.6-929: 1.12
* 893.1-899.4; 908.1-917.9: 1.08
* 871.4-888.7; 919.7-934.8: 1.17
